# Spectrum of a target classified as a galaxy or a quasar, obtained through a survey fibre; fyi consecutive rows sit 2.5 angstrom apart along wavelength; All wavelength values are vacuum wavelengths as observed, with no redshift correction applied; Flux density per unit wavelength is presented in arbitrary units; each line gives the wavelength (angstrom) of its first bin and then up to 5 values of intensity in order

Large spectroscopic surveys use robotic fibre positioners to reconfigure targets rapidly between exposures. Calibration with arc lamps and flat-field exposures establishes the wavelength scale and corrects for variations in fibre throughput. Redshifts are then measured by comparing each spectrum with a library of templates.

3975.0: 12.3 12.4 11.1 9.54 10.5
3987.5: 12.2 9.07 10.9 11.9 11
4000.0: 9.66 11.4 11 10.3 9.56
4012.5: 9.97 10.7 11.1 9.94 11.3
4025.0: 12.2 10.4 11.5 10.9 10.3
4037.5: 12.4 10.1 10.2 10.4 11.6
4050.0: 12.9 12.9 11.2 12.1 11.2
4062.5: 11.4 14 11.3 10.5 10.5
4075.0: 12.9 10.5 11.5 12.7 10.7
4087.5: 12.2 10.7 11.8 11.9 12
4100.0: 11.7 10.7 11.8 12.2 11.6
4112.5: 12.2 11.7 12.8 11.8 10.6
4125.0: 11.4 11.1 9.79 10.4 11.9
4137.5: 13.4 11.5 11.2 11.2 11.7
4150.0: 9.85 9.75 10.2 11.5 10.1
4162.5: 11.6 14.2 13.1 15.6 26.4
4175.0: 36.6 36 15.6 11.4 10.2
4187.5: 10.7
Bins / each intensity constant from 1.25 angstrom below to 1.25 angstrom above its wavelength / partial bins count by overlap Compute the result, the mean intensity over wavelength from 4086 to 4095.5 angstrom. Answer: 11.6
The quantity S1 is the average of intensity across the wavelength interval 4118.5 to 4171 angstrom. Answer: 11.5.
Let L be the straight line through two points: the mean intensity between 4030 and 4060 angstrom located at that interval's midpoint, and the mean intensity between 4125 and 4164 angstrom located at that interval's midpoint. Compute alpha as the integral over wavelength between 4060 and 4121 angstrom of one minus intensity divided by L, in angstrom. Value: -2.6 angstrom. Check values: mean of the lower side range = 11.4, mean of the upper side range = 11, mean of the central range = 11.7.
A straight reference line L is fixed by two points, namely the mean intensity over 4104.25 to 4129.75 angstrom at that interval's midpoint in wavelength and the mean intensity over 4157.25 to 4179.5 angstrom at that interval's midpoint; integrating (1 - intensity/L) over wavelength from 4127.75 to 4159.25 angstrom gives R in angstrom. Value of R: 9.3 angstrom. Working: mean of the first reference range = 11.6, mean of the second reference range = 19.7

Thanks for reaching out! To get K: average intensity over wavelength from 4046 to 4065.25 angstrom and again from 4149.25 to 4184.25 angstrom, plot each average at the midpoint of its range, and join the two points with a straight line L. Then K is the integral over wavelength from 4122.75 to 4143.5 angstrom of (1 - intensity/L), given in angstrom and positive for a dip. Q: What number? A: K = 5.3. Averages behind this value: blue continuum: 12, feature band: 11.3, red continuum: 16.6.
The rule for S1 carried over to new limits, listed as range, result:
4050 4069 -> 12.1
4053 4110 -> 11.6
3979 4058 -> 10.9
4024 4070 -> 11.5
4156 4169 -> 12.1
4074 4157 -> 11.4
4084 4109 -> 11.6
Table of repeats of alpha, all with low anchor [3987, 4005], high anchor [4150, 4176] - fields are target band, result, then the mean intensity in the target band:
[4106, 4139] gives 6.20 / 11.6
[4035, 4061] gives 1.73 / 11.4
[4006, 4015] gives 0.92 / 10.1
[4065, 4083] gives 1.98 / 11.5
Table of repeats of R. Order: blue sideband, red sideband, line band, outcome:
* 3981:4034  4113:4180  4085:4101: 1.42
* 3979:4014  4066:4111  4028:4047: 0.27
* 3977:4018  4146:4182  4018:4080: 5.42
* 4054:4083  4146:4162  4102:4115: -0.73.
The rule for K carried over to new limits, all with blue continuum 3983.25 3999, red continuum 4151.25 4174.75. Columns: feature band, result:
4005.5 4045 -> 3.0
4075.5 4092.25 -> 1.8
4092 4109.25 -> 2.0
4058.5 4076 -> 1.2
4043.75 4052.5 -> 0.2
